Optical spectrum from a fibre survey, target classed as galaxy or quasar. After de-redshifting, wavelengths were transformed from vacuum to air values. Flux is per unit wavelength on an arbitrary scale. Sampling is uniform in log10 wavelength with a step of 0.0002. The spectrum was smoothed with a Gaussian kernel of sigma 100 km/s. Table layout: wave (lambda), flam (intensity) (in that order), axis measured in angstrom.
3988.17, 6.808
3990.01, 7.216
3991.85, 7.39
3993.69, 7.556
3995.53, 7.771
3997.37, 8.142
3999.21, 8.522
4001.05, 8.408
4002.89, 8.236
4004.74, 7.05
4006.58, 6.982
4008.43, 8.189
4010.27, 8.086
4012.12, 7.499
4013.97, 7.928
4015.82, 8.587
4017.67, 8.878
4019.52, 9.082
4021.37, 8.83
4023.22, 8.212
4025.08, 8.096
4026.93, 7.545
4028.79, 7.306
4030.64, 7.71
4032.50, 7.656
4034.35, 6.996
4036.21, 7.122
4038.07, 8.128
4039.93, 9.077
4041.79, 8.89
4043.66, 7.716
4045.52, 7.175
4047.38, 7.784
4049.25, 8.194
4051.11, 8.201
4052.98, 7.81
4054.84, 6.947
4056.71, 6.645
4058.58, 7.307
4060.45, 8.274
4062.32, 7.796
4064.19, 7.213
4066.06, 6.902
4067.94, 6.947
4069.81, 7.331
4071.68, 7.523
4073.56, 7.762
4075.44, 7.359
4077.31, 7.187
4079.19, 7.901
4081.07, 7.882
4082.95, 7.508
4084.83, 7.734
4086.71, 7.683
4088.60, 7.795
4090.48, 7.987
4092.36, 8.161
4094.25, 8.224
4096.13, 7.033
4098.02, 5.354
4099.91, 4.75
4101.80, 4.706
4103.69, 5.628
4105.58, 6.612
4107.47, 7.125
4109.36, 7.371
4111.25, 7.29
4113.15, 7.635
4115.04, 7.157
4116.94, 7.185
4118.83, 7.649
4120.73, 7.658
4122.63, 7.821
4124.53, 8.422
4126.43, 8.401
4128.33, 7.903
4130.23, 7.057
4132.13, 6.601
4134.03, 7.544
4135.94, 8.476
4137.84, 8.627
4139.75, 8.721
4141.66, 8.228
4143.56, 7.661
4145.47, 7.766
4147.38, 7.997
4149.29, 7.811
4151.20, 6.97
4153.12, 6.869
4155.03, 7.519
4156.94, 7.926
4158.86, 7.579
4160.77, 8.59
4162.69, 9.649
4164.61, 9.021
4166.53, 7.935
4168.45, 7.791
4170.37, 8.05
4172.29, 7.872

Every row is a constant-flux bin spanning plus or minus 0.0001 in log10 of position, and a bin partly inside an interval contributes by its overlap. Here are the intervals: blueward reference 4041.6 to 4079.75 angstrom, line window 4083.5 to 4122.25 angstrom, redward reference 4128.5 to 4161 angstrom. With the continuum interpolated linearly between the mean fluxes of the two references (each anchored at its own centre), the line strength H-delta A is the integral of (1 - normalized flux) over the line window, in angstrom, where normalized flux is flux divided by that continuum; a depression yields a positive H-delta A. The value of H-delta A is 3.0 angstrom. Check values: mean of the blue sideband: 7.54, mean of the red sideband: 7.75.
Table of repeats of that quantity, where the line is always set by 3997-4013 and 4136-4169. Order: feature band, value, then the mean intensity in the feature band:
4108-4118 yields 0.9 angstrom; 7.33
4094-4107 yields 3.3 angstrom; 5.97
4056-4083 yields 1.8 angstrom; 7.44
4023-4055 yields 0.4 angstrom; 7.82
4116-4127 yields 0.2 angstrom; 7.84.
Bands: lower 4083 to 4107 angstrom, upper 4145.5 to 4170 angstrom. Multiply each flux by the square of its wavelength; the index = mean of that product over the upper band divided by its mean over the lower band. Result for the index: 1.20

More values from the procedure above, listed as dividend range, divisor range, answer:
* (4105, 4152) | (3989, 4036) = 1.03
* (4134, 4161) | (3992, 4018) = 1.06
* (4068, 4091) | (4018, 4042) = 0.97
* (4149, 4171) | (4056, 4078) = 1.13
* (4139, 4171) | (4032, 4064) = 1.09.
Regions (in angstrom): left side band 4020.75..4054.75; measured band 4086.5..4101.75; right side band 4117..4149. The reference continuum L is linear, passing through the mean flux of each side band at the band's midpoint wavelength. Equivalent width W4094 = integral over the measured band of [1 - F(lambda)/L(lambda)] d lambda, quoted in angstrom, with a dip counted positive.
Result 1.80 angstrom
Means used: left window 7.88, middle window 6.95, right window 7.89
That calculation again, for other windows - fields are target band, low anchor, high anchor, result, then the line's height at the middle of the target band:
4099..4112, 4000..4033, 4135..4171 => 2.99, 8.05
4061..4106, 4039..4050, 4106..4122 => 3.34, 7.7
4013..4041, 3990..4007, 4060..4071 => -1.73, 7.61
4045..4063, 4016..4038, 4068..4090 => 0.36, 7.78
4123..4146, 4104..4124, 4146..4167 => -0.94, 7.64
